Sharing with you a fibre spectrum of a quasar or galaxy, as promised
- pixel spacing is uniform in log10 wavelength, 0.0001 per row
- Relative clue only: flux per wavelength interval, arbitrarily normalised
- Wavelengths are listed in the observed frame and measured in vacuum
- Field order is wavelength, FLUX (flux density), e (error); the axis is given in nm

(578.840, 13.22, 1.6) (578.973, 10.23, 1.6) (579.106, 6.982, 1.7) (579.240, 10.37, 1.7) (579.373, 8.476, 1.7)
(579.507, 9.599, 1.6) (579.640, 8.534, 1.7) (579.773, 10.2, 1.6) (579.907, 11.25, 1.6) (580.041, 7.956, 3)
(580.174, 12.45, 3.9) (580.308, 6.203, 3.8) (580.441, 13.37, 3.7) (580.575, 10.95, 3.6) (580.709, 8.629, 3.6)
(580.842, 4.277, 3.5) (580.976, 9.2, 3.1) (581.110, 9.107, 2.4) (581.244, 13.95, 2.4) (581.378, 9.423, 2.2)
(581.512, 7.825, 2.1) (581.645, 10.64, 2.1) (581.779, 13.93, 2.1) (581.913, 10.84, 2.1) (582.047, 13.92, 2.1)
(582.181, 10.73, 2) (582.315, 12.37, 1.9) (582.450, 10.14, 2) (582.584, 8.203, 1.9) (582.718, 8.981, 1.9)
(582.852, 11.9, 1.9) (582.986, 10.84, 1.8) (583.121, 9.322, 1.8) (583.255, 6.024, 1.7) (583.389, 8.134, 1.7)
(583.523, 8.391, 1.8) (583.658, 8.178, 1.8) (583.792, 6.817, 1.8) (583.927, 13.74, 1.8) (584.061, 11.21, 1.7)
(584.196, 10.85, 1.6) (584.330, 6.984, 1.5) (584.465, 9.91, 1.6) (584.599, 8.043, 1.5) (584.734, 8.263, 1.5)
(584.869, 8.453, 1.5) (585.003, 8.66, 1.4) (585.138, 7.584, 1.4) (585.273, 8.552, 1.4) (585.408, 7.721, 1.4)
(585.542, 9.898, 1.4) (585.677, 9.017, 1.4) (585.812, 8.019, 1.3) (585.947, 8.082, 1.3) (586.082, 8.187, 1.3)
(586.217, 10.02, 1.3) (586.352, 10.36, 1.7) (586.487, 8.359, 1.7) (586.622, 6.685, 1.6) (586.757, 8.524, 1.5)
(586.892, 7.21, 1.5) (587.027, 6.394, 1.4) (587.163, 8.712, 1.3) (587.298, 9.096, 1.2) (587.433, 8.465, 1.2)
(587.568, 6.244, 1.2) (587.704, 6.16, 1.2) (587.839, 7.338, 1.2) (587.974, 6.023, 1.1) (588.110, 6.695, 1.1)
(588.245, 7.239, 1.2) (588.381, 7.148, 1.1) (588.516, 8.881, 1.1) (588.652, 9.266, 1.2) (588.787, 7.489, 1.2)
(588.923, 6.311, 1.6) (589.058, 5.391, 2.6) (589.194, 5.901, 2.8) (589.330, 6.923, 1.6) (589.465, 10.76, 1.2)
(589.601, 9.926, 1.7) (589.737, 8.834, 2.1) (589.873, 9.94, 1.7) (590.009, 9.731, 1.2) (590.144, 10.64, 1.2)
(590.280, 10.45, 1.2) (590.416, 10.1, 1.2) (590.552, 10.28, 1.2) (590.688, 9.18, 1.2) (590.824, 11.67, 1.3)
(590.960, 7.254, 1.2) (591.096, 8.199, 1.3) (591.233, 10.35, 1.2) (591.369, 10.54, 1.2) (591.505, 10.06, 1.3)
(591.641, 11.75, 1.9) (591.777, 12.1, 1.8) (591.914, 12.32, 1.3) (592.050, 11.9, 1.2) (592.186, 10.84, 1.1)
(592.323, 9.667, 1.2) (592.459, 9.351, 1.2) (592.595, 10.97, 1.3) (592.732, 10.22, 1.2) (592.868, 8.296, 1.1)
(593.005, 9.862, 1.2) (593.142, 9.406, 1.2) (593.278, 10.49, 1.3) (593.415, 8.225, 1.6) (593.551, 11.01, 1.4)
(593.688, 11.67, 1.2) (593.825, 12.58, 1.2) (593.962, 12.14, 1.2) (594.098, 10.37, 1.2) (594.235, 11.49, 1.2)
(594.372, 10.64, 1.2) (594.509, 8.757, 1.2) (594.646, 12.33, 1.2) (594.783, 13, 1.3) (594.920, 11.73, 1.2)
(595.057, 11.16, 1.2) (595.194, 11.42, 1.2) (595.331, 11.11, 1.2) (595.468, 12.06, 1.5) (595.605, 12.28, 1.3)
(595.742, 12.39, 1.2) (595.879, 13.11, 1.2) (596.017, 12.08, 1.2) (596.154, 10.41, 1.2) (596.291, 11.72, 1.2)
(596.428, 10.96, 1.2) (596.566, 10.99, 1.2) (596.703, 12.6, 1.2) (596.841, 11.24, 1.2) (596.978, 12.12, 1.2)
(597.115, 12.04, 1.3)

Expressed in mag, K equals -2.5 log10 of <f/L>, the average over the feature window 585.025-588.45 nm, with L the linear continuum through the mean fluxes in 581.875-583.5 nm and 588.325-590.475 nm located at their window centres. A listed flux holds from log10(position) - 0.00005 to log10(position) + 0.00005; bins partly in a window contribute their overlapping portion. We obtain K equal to 0.163 mag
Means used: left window 10.1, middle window 7.92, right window 8.61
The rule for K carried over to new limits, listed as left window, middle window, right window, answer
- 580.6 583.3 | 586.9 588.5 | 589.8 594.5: 0.370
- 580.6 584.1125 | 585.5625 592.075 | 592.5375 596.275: 0.204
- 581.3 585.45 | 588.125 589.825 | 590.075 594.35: 0.280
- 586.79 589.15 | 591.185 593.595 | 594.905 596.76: -0.071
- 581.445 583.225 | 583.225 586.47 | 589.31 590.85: 0.179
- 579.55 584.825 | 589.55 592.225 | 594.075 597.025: 0.066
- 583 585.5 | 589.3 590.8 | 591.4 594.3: 0.026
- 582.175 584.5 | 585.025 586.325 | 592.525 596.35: 0.149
